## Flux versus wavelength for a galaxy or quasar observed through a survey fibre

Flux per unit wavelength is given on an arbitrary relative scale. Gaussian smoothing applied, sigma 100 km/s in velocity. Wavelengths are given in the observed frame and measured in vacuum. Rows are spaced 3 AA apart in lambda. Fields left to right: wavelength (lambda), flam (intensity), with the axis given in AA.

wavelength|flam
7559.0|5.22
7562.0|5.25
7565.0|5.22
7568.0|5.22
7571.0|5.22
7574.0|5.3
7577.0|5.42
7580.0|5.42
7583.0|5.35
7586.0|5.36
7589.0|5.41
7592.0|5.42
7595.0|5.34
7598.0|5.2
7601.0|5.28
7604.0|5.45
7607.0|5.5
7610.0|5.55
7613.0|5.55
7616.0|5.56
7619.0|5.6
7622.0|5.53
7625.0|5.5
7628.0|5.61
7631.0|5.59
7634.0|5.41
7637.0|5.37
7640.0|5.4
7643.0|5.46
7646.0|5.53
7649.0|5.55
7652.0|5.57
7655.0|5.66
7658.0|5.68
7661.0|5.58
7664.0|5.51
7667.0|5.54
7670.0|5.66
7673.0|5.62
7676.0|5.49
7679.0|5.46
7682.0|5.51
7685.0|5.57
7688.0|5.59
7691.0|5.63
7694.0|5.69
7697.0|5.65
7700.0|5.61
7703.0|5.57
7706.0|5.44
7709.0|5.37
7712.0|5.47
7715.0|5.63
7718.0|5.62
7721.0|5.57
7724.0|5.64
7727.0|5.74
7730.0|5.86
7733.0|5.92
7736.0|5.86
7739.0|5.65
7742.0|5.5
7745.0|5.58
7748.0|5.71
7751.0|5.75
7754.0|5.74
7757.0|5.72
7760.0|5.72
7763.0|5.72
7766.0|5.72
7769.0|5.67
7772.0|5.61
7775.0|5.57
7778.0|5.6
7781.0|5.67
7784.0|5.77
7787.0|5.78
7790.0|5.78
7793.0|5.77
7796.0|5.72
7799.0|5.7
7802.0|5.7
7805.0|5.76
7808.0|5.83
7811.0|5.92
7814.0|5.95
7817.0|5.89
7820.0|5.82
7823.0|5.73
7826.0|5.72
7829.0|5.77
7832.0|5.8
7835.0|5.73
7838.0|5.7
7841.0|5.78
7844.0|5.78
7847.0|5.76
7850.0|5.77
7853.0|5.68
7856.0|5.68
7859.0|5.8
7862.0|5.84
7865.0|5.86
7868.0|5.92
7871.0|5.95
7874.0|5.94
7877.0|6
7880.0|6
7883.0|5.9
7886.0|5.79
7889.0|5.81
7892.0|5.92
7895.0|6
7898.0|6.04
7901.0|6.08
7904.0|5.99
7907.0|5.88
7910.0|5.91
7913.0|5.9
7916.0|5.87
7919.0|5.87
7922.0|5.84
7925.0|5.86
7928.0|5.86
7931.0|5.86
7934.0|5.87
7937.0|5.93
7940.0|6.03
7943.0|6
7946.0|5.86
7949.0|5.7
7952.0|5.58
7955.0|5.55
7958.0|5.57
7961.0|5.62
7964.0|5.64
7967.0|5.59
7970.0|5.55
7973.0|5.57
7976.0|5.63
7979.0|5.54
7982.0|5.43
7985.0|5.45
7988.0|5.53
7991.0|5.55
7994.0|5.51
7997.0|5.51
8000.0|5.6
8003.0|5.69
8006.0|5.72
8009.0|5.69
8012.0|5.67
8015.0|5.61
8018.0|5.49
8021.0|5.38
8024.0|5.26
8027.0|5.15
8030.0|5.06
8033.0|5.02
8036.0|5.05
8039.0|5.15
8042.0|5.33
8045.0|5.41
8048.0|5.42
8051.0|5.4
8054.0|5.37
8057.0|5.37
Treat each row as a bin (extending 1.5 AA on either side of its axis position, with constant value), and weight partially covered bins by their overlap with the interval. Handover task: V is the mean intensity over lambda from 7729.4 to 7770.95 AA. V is 5.72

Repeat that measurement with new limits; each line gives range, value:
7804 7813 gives 5.85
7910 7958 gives 5.83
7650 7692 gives 5.58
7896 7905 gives 6.04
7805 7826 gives 5.84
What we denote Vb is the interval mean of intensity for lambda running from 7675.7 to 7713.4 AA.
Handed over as 5.54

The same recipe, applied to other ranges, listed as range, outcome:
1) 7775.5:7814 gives 5.75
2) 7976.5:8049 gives 5.43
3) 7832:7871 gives 5.78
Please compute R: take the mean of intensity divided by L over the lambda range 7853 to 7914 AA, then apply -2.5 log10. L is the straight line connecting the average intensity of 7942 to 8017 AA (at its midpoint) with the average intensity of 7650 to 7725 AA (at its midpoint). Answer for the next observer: -0.06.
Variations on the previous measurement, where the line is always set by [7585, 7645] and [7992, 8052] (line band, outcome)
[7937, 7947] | -0.10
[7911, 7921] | -0.09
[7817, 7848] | -0.07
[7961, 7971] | -0.04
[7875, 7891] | -0.09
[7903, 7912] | -0.10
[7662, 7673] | -0.03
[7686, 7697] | -0.04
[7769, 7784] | -0.04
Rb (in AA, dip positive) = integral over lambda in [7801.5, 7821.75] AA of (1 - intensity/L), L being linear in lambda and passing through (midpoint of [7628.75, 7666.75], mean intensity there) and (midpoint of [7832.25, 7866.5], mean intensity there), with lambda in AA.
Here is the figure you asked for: -0.4 AA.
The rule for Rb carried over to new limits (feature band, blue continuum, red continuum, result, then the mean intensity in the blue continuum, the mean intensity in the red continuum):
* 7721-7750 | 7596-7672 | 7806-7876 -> -0.3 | 5.51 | 5.81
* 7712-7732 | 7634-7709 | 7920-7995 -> -0.3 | 5.55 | 5.69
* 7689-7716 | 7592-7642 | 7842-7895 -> 0.2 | 5.46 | 5.85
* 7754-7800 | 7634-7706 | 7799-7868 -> 0.0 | 5.56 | 5.79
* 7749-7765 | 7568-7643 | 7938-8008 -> -0.6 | 5.43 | 5.63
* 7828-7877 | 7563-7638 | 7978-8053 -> -3.5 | 5.41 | 5.42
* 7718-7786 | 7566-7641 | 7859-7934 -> -0.3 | 5.42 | 5.91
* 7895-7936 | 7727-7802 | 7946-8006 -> -2.2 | 5.71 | 5.58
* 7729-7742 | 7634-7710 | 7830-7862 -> -0.4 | 5.55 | 5.75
